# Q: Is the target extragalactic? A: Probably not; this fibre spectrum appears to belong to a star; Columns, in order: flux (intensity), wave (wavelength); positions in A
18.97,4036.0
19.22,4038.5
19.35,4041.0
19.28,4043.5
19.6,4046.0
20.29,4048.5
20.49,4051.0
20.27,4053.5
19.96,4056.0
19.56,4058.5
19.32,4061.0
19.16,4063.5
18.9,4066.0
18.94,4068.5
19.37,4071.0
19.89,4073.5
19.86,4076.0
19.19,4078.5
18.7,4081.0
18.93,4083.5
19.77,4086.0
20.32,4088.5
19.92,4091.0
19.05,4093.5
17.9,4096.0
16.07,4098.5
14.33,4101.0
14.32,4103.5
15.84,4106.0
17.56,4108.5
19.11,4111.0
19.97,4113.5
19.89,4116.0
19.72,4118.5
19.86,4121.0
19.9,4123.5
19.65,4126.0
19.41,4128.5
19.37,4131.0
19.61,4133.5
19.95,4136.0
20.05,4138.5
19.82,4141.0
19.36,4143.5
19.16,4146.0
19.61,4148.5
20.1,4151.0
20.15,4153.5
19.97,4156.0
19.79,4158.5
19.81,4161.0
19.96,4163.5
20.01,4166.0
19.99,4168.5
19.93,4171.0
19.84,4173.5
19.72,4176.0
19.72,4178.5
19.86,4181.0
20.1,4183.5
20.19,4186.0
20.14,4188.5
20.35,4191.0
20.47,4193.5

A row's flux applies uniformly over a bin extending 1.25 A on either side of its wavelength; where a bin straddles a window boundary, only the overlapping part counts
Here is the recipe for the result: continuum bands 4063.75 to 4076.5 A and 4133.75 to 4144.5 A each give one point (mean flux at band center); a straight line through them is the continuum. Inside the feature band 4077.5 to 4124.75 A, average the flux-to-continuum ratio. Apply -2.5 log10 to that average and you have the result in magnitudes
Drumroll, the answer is 0.06 mag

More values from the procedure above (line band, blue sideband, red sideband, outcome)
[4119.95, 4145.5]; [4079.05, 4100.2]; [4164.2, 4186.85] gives -0.02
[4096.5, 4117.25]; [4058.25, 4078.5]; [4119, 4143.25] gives 0.14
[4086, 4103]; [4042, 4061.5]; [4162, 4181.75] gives 0.11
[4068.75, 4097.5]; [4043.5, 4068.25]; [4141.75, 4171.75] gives 0.02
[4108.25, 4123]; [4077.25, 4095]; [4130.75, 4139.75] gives 0.01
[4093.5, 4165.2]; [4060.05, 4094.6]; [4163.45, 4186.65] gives 0.04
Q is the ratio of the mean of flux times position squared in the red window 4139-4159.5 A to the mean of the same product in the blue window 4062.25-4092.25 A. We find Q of 1.05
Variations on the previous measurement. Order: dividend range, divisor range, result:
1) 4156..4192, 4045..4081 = 1.07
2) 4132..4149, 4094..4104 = 1.25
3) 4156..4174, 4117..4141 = 1.03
